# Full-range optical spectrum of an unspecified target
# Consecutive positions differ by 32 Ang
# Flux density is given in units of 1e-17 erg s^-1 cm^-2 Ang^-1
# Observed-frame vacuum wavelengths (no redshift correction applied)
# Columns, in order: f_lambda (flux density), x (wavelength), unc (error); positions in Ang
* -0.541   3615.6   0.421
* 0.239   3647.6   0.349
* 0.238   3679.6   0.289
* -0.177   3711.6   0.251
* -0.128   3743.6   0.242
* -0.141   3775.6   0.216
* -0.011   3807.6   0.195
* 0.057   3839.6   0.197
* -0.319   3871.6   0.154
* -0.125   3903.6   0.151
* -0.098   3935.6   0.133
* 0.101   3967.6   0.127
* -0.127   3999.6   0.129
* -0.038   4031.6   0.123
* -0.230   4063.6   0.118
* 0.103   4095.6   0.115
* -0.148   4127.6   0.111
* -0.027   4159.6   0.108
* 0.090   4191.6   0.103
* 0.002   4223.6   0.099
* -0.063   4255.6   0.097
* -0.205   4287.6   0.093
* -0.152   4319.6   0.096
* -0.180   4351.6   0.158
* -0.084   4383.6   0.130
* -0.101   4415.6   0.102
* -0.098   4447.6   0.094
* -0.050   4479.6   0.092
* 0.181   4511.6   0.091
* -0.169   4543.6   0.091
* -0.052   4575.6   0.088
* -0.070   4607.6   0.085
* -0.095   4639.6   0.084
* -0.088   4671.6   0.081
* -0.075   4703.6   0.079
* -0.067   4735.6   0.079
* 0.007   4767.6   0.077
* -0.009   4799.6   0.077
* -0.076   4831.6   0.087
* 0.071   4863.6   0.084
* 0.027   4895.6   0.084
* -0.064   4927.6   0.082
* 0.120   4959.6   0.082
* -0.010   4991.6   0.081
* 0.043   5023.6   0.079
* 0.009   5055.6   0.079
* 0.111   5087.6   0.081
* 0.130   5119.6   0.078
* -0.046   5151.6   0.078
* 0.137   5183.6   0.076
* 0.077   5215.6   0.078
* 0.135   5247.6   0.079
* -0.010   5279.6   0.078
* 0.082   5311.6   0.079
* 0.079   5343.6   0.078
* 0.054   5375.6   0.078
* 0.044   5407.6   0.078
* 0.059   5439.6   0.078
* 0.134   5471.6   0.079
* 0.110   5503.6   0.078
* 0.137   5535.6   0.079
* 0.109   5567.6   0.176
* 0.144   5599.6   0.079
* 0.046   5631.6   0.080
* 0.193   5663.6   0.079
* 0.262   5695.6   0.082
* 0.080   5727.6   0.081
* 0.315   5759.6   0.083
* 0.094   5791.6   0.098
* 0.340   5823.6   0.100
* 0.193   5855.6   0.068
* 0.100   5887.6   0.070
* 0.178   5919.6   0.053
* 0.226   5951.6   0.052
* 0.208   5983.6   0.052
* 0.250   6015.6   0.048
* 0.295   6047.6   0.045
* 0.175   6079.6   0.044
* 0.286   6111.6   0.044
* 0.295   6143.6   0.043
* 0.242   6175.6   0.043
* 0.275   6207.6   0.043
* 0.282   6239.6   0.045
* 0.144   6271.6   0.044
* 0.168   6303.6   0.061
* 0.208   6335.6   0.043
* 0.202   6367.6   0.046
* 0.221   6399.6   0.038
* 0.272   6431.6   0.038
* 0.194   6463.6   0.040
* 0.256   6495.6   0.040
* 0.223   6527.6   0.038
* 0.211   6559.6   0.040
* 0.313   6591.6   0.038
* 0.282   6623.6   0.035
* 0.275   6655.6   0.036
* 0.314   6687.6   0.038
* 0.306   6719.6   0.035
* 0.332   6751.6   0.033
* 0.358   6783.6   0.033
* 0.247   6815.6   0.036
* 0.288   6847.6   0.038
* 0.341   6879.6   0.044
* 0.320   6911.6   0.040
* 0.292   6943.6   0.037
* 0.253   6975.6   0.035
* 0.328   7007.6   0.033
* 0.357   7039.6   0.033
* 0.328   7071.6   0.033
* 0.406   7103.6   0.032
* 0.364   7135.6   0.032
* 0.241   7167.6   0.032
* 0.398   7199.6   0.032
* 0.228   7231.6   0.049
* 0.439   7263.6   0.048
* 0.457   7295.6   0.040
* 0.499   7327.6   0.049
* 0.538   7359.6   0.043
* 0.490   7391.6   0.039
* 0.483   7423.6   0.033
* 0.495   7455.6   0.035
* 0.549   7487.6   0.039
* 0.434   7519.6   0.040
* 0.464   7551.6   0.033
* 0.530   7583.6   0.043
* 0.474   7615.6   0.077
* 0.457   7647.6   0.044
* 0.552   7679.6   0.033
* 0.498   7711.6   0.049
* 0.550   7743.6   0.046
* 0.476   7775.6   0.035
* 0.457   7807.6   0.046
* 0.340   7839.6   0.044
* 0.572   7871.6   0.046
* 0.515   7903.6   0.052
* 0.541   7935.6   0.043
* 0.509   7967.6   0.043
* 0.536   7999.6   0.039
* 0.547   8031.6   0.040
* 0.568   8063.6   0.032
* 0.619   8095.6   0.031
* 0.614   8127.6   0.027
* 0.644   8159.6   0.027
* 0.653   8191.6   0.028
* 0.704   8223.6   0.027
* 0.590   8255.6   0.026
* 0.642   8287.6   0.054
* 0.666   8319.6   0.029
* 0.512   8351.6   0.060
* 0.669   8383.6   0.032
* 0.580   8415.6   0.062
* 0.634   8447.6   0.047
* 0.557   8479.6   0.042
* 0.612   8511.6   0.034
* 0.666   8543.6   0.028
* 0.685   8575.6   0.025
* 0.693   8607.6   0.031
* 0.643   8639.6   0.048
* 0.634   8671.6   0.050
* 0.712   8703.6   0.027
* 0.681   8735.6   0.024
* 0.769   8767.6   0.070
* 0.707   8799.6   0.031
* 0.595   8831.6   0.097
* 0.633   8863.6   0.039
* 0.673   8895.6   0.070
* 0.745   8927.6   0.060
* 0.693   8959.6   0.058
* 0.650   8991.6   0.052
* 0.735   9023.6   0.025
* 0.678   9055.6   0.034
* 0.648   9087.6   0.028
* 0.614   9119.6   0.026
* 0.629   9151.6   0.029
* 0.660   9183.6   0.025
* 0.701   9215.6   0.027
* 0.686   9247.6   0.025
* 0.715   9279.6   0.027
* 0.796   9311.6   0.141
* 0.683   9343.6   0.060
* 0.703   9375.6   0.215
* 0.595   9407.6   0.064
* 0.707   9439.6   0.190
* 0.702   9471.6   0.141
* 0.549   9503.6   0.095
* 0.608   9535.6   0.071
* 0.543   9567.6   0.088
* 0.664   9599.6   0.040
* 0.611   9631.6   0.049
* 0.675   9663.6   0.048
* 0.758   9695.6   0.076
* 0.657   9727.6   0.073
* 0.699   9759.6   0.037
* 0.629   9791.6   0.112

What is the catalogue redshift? 0.82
